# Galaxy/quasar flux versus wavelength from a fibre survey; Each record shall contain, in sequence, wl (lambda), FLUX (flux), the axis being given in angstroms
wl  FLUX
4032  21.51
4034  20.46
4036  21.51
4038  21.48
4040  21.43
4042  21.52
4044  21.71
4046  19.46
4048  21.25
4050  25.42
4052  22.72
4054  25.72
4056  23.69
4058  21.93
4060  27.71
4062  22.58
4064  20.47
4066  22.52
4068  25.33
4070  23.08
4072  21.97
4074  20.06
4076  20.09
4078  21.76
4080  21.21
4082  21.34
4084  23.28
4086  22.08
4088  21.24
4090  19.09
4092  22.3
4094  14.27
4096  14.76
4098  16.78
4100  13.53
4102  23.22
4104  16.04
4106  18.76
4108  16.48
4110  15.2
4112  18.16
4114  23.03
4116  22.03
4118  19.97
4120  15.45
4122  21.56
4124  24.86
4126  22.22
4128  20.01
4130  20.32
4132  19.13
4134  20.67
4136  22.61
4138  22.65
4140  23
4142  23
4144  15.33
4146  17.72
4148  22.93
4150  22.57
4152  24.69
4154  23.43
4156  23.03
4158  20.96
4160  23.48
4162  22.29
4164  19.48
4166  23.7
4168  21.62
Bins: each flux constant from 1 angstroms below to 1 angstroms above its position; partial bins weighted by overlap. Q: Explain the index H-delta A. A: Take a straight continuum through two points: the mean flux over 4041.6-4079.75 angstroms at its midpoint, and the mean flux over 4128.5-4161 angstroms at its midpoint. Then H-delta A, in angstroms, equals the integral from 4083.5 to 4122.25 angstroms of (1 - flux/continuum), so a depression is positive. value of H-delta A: 5.8 angstroms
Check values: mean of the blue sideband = 22.6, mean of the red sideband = 21.6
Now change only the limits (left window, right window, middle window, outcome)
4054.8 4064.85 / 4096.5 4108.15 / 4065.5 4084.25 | -0.66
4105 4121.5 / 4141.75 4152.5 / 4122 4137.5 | -1.39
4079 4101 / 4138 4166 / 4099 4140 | 1.06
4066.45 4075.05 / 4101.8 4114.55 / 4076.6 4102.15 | 1.25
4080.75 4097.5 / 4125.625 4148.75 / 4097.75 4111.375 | 1.94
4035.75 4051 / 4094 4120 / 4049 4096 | -4.68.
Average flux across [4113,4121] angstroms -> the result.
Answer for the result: 20.1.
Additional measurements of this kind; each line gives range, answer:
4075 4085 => 21.5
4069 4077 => 21.3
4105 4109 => 17.6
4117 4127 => 20.8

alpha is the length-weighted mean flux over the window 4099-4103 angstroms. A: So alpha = 18.4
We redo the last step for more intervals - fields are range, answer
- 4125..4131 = 20.8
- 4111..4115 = 20.6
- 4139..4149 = 20.4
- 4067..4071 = 24.2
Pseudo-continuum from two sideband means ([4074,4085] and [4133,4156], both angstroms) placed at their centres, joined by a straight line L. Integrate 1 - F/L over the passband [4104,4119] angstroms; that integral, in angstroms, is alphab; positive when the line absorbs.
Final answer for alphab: 1.9 angstroms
